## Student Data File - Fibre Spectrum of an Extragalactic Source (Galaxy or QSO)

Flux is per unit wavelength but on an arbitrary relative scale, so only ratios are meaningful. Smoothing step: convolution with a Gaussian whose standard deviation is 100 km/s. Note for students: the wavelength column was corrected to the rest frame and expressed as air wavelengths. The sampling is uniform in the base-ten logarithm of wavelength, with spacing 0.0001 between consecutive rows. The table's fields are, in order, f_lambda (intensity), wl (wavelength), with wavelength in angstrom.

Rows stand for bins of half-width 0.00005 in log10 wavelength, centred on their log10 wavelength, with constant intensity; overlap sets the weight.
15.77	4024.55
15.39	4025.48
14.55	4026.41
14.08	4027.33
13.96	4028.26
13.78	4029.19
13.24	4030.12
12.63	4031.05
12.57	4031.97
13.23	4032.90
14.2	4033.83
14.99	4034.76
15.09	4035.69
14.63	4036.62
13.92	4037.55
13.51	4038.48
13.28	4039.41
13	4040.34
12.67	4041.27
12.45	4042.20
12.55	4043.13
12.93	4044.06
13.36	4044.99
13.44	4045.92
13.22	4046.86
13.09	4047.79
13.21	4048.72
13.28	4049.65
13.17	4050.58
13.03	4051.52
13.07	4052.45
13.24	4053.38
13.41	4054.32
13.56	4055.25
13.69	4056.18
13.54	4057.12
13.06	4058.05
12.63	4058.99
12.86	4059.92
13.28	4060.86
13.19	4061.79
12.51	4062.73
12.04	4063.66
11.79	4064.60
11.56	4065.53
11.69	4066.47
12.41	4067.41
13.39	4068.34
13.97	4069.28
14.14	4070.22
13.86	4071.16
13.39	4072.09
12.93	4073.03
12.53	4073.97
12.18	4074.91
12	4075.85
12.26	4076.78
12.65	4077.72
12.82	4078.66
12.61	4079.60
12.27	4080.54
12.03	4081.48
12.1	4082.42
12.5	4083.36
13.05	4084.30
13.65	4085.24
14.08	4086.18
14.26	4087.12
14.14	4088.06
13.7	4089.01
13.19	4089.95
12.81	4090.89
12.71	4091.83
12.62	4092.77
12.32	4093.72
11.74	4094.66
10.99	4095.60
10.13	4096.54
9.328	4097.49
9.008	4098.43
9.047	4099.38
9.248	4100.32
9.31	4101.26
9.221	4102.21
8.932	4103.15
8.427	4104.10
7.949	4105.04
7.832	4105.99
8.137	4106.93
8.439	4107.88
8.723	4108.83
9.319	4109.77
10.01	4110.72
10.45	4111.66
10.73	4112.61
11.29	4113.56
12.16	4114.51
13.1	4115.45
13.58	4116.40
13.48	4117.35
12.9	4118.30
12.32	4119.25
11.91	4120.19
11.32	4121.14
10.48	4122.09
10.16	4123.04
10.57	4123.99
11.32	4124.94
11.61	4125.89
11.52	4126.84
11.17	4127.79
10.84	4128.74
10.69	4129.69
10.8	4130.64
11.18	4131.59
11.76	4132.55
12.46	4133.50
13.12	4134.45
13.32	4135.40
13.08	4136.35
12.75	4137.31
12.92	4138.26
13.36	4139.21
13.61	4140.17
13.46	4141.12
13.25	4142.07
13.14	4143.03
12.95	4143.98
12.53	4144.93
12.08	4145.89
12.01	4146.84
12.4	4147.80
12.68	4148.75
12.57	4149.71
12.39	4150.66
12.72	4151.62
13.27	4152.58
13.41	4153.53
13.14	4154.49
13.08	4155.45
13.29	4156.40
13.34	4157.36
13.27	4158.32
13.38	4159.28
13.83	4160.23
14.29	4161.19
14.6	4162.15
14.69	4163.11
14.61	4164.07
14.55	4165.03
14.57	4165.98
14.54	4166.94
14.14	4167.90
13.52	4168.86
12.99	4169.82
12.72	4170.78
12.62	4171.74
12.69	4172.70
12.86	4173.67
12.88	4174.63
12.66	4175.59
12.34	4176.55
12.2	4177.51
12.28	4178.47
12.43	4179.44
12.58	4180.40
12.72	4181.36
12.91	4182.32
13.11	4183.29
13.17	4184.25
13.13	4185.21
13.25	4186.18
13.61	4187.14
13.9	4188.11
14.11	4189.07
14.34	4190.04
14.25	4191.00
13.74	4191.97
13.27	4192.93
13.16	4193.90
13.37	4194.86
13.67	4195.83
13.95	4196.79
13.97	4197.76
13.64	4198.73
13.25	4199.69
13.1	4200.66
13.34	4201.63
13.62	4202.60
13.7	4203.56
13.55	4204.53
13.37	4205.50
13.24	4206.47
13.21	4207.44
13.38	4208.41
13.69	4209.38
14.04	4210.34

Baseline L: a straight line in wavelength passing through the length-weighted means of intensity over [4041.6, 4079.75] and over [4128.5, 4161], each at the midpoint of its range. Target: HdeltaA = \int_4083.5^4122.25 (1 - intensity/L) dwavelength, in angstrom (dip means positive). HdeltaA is 5.1 angstrom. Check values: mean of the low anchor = 12.9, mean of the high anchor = 12.7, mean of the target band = 11.1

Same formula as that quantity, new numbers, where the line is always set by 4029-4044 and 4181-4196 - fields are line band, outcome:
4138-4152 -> 0.7 angstrom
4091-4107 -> 4.2 angstrom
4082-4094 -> 0.3 angstrom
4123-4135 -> 1.9 angstrom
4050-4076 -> 1.0 angstrom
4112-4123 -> 1.2 angstrom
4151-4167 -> -0.3 angstrom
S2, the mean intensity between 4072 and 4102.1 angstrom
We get 12.1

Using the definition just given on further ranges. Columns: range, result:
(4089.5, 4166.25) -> 11.8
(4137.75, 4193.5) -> 13.2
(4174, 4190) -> 13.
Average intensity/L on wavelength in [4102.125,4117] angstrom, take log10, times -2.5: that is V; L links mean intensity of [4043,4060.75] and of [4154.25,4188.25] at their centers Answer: 0.31 mag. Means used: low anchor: 13.2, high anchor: 13.3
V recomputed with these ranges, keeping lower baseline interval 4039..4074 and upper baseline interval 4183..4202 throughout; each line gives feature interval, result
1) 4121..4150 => 0.106 mag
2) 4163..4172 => -0.034 mag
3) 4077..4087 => 0.026 mag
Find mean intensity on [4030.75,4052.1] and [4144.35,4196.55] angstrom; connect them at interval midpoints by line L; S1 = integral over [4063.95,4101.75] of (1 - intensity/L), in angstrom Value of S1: 3.1 angstrom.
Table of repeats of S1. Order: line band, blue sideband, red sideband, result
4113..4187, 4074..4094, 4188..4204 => 3.4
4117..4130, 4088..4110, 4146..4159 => 0.0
